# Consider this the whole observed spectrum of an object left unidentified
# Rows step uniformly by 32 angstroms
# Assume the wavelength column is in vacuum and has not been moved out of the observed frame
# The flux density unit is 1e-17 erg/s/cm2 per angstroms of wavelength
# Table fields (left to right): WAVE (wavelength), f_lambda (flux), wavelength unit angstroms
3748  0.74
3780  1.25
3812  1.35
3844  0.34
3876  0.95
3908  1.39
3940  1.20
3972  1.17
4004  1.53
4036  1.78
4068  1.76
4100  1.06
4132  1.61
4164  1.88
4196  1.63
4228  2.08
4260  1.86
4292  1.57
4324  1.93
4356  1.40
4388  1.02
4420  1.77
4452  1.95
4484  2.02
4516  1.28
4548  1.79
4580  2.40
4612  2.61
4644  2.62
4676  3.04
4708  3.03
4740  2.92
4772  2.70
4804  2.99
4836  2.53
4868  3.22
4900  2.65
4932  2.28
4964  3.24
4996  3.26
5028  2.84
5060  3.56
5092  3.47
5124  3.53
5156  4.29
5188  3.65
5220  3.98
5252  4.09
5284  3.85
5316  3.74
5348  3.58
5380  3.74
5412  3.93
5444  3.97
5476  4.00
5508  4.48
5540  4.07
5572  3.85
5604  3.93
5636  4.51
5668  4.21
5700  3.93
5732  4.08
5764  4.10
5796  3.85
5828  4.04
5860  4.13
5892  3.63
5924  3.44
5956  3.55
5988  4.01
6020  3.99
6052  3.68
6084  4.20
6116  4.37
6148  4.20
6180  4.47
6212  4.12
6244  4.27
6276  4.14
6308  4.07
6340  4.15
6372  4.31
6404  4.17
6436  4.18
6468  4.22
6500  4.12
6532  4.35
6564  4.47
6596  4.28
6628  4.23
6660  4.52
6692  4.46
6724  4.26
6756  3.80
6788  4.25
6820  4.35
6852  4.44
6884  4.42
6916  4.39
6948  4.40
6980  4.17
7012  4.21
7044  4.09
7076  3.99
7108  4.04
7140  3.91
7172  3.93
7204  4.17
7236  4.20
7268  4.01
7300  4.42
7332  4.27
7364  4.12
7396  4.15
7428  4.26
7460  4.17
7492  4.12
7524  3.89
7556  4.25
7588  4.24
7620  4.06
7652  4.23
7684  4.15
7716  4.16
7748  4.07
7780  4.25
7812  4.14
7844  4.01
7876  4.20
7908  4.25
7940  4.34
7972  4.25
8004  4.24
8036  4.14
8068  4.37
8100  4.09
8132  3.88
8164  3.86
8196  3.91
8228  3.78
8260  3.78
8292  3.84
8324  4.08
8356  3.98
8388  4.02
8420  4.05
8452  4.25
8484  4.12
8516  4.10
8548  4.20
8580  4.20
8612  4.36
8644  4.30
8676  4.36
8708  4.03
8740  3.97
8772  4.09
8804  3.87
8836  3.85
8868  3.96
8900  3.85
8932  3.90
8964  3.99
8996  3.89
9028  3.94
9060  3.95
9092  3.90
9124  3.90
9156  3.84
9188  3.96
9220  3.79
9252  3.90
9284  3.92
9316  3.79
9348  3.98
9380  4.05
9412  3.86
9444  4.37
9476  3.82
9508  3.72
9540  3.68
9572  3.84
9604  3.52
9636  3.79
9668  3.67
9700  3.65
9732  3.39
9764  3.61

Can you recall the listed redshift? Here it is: 0.15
